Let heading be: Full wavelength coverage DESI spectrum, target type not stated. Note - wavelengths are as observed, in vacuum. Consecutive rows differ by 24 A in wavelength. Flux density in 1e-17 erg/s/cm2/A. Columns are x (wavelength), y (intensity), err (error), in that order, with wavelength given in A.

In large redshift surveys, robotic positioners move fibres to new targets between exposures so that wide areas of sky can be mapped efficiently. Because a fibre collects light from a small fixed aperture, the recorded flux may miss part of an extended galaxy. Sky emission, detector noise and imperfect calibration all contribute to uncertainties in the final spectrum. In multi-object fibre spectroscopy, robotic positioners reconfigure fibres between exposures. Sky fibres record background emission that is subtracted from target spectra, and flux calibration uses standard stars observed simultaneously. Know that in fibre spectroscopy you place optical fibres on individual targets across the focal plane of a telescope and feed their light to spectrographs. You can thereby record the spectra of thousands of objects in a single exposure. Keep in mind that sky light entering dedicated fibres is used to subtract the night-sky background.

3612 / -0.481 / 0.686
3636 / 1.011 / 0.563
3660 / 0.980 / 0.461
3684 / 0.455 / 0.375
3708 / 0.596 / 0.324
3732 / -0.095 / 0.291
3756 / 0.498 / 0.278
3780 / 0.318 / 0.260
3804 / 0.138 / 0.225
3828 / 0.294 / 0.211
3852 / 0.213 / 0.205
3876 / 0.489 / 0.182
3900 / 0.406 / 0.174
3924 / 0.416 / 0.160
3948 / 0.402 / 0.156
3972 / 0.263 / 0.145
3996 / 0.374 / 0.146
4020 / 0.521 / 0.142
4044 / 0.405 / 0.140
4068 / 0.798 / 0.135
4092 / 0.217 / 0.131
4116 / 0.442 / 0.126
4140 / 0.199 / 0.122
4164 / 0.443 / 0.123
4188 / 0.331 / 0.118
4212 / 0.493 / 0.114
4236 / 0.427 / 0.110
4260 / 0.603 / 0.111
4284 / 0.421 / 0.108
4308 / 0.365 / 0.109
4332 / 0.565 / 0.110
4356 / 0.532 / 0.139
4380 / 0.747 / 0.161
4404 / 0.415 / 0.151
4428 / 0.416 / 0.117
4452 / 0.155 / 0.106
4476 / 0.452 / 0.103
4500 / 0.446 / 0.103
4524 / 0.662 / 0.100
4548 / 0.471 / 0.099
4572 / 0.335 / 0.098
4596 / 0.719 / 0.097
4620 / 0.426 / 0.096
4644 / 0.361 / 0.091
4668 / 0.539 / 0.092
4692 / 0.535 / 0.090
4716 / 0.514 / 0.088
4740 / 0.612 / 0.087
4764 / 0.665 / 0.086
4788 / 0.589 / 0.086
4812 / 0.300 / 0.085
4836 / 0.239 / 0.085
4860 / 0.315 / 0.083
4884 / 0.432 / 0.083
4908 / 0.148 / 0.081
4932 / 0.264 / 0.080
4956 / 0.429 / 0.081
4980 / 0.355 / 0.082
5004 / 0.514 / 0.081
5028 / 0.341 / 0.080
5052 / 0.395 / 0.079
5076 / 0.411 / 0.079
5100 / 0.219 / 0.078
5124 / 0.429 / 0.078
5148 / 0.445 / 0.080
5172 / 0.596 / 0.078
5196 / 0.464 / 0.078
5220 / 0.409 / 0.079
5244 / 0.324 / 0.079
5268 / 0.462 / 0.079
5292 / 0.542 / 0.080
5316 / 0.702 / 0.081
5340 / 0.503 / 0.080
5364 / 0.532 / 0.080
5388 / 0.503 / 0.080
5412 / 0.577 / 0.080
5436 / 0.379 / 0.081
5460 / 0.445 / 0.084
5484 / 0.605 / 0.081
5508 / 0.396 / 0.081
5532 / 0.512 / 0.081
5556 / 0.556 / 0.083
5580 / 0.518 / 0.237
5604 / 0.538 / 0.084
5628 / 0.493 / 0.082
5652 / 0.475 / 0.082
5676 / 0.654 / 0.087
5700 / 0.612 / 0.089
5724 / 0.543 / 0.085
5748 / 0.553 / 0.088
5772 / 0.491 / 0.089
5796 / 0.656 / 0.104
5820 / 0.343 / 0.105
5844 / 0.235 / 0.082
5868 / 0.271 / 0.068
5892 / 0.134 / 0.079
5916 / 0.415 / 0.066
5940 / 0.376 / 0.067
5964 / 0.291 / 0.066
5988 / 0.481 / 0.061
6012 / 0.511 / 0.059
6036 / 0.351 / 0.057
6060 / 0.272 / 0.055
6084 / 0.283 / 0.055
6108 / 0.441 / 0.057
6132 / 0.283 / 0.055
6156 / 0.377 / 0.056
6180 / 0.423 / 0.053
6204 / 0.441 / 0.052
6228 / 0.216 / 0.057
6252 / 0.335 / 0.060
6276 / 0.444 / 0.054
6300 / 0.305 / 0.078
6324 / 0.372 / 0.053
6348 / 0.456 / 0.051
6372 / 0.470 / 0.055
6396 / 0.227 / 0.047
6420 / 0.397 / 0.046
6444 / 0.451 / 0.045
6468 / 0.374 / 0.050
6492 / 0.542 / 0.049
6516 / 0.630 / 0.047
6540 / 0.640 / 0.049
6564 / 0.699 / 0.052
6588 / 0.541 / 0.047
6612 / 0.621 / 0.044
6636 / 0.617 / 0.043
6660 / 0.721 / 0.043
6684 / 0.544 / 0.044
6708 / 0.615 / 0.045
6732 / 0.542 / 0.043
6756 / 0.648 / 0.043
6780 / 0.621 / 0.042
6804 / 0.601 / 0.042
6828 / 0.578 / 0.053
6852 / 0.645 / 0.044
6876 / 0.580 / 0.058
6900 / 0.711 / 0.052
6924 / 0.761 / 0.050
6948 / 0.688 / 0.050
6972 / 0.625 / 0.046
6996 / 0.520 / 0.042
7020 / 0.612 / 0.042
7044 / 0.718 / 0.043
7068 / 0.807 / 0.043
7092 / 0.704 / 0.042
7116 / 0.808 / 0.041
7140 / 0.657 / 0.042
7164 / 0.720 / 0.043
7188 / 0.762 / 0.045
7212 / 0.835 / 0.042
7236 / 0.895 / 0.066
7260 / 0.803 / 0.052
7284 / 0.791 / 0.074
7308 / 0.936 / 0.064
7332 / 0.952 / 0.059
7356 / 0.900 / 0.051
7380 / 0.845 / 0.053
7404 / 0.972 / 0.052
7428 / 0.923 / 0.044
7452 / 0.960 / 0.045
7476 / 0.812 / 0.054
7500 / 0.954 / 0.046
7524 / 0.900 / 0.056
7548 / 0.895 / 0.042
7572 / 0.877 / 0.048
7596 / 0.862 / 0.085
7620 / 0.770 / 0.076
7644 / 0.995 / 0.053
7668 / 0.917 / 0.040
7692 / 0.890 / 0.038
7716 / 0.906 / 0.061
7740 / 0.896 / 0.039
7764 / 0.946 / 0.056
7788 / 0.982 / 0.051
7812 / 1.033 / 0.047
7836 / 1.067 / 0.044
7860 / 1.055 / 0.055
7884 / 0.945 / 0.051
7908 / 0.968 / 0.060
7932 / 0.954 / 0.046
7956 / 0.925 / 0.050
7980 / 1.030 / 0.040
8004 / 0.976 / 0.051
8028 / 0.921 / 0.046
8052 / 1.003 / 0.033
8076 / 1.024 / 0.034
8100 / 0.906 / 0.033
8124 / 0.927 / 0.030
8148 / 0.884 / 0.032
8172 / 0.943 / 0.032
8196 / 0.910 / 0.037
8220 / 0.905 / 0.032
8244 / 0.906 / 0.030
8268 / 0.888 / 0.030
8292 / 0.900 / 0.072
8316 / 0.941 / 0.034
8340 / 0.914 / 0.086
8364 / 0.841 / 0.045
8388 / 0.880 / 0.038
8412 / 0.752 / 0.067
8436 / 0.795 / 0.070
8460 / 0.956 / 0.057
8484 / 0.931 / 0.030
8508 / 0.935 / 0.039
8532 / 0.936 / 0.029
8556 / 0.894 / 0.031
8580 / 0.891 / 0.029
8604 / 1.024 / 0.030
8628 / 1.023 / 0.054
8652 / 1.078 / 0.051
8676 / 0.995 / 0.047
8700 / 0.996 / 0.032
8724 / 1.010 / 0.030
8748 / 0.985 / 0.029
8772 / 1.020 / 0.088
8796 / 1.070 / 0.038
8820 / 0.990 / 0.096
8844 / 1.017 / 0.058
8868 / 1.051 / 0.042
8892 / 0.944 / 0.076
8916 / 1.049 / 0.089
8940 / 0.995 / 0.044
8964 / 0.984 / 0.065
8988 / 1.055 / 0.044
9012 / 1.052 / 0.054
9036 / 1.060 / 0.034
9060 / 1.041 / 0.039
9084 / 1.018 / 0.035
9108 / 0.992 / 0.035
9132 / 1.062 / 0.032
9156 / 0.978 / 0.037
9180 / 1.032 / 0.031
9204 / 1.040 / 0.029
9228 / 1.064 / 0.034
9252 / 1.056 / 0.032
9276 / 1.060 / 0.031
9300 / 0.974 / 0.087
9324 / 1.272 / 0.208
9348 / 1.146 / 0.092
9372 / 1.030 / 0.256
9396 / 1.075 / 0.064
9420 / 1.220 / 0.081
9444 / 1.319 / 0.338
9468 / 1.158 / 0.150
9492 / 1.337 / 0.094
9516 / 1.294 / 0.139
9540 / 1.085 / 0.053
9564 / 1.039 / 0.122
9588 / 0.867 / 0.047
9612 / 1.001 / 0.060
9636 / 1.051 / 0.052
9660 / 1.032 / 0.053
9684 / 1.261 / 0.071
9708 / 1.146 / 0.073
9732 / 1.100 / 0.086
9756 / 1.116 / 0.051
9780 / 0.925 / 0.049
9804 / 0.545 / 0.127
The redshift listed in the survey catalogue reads 0.63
